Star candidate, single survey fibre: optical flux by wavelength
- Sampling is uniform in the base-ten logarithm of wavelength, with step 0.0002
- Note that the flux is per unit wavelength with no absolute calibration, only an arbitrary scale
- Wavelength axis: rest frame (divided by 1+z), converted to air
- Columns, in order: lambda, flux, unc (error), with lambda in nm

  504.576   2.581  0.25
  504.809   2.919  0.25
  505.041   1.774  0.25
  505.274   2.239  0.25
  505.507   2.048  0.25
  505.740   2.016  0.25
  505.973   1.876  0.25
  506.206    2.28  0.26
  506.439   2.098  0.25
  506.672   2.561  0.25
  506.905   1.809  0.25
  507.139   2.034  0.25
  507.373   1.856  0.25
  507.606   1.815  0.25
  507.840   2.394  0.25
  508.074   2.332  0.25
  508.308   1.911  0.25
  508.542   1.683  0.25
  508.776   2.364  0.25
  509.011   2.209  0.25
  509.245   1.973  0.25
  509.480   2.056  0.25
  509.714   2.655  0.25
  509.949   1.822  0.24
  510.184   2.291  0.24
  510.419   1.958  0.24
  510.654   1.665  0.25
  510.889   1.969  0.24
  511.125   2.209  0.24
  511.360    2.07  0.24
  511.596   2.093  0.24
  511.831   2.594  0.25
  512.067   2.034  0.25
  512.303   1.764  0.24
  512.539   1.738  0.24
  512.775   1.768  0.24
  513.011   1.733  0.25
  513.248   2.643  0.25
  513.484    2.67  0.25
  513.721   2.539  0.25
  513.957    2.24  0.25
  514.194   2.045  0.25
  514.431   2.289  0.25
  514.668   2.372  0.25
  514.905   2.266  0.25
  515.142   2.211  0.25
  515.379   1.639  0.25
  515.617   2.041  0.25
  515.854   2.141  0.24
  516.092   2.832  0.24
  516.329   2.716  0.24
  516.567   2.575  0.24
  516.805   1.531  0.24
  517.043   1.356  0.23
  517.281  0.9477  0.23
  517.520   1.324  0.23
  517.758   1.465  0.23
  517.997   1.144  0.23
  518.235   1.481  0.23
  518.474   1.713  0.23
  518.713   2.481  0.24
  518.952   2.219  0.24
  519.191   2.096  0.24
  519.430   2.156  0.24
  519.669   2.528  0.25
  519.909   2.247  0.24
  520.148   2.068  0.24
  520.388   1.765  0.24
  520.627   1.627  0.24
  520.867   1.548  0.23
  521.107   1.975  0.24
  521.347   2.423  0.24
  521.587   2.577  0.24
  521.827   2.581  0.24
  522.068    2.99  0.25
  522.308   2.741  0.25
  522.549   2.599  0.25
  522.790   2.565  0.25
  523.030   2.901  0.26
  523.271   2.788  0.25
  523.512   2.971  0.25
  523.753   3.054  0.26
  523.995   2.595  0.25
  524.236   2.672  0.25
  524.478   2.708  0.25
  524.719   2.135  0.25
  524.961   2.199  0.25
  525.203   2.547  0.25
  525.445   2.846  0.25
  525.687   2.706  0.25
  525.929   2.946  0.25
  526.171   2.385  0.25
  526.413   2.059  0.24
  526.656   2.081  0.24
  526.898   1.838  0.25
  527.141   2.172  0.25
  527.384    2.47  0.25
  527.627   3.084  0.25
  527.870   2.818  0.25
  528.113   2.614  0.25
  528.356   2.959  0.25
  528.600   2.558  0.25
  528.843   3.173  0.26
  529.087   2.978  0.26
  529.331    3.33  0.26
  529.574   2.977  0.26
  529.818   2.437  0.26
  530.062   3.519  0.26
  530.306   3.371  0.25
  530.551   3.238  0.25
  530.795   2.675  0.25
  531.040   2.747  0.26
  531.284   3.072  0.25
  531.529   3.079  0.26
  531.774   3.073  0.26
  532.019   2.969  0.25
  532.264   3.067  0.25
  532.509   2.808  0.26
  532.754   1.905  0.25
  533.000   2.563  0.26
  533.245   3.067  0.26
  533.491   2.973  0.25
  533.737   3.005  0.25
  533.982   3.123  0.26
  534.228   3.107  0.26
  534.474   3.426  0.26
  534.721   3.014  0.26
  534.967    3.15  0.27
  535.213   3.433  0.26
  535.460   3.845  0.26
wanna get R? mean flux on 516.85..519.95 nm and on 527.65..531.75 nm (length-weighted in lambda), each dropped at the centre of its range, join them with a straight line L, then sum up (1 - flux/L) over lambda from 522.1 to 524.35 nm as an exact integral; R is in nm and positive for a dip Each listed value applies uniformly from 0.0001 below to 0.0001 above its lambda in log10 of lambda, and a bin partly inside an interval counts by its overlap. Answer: -0.49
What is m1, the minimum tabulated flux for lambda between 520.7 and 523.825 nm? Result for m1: 1.548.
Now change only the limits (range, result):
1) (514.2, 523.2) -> 0.9477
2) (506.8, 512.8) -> 1.665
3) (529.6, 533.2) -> 1.905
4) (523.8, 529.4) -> 1.838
